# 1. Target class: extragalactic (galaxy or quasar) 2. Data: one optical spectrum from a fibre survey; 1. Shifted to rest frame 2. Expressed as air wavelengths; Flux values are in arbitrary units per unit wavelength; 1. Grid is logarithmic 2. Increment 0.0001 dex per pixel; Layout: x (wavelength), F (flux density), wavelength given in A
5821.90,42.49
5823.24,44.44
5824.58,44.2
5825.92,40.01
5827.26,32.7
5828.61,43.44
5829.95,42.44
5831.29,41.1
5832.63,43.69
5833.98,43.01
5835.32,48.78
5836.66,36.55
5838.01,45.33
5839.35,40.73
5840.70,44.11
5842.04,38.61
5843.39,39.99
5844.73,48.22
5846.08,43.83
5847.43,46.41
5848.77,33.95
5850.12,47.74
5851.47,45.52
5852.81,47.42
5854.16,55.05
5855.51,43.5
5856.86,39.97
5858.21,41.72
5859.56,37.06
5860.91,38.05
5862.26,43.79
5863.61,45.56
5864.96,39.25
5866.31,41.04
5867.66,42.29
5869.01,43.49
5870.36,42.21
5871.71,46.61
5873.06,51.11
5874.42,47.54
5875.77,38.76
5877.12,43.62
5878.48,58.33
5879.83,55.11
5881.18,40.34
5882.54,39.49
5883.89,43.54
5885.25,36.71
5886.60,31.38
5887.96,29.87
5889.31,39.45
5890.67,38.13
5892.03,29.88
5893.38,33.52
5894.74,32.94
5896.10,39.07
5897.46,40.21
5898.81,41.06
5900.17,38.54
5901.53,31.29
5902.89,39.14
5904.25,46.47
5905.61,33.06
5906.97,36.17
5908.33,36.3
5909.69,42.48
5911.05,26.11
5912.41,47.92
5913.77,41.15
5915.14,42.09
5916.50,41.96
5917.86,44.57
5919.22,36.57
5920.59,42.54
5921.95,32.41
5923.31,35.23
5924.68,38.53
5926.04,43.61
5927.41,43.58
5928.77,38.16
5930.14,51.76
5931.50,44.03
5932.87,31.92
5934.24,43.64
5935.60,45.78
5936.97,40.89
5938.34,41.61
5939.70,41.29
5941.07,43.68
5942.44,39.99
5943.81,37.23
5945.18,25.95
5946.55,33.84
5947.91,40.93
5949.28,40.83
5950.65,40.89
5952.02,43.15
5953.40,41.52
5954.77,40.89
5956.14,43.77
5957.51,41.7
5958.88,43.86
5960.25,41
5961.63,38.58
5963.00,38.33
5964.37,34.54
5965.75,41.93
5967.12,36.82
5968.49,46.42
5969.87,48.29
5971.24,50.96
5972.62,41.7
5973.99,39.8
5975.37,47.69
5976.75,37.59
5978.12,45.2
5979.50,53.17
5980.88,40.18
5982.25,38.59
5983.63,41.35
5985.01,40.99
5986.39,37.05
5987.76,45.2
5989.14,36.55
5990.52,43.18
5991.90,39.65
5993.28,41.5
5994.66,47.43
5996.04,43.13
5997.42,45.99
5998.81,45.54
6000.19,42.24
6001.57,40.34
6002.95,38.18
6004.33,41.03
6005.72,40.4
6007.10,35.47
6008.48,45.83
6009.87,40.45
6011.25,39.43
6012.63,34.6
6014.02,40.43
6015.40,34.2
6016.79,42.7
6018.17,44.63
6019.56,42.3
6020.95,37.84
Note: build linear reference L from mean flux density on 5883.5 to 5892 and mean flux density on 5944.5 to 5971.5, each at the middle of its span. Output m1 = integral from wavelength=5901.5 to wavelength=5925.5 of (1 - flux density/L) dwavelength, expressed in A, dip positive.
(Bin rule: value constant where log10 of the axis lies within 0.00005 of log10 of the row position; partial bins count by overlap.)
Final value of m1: -0.8 A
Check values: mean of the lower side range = 35.7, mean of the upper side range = 40.6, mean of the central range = 38.8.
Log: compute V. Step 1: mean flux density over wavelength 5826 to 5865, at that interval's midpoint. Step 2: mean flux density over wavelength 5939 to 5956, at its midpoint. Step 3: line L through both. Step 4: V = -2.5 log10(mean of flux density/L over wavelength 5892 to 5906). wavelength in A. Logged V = 0.102 mag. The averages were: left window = 42.7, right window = 39.3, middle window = 37.2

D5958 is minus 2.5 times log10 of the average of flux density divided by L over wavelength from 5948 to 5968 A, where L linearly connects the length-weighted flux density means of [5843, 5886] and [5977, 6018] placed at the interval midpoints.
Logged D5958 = 0.04 mag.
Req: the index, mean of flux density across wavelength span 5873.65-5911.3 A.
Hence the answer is 39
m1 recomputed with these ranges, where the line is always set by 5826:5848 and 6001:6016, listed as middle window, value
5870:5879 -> -1.1 A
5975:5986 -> -0.9 A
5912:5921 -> -0.3 A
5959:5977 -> -0.9 A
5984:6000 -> -1.2 A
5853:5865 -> -0.3 A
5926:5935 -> -0.4 A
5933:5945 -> -0.1 A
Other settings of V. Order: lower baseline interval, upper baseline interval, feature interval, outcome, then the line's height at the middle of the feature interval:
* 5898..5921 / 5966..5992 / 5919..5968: 0.02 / 40.9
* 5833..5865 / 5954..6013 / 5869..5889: -0.01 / 42.9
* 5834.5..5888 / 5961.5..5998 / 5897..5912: 0.15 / 42.9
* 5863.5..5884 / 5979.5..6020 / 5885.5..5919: 0.17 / 44.1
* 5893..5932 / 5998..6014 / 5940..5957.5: 0.01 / 39.7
